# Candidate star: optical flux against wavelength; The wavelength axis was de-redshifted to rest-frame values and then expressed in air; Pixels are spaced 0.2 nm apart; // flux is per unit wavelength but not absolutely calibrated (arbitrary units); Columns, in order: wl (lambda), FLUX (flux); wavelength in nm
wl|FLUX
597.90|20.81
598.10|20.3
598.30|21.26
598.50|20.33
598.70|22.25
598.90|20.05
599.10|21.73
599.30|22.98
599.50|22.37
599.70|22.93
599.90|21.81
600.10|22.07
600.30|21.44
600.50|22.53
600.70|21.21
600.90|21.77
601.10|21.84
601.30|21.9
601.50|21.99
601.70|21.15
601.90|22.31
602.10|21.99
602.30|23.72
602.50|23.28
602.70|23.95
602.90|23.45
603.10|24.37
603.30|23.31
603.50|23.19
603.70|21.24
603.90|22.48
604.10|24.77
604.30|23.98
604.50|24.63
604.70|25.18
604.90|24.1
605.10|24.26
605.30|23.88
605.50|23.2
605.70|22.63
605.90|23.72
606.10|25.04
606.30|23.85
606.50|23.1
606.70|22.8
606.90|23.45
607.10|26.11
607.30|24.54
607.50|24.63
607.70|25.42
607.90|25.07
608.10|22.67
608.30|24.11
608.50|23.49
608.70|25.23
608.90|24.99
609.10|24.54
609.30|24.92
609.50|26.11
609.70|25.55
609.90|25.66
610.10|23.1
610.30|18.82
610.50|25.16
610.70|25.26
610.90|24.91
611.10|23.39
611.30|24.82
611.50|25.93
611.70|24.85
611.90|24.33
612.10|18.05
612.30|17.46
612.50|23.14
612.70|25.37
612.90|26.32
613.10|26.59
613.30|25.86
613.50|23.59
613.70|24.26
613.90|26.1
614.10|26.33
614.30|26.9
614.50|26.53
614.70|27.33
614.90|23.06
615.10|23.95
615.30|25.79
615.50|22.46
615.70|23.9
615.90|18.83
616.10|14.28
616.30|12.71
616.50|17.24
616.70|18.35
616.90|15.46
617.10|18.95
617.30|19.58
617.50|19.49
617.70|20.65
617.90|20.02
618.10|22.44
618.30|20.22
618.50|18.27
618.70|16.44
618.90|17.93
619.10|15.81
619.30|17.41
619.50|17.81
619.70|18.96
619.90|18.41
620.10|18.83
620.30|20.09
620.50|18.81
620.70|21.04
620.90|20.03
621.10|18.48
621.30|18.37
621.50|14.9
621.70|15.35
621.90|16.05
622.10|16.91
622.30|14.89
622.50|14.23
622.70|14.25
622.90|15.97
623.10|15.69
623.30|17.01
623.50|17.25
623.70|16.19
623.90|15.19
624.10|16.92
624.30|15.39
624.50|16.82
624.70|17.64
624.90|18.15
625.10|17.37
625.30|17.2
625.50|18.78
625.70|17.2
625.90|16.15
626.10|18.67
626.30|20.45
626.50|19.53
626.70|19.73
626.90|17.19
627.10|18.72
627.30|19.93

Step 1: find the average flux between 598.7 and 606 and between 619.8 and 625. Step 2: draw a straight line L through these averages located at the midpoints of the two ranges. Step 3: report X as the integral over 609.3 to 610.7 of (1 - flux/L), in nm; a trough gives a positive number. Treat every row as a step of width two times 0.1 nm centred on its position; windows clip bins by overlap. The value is -0.24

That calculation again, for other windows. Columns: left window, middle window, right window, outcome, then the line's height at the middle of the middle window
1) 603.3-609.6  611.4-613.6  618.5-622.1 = -0.25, 21.4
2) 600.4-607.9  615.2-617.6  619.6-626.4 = 0.06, 19.4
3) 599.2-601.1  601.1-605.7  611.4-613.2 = -0.15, 22.5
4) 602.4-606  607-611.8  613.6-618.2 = -0.39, 22.7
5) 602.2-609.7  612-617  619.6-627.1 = -0.37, 20.8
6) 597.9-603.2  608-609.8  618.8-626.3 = -0.39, 20.2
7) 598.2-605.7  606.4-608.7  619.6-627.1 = -0.31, 21.3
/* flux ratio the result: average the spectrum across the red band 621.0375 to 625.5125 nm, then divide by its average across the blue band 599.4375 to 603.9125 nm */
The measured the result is 0.7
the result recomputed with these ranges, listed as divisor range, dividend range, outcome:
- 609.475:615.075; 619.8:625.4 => 0.70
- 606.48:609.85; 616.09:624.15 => 0.71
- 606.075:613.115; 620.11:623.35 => 0.71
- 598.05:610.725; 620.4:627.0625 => 0.74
